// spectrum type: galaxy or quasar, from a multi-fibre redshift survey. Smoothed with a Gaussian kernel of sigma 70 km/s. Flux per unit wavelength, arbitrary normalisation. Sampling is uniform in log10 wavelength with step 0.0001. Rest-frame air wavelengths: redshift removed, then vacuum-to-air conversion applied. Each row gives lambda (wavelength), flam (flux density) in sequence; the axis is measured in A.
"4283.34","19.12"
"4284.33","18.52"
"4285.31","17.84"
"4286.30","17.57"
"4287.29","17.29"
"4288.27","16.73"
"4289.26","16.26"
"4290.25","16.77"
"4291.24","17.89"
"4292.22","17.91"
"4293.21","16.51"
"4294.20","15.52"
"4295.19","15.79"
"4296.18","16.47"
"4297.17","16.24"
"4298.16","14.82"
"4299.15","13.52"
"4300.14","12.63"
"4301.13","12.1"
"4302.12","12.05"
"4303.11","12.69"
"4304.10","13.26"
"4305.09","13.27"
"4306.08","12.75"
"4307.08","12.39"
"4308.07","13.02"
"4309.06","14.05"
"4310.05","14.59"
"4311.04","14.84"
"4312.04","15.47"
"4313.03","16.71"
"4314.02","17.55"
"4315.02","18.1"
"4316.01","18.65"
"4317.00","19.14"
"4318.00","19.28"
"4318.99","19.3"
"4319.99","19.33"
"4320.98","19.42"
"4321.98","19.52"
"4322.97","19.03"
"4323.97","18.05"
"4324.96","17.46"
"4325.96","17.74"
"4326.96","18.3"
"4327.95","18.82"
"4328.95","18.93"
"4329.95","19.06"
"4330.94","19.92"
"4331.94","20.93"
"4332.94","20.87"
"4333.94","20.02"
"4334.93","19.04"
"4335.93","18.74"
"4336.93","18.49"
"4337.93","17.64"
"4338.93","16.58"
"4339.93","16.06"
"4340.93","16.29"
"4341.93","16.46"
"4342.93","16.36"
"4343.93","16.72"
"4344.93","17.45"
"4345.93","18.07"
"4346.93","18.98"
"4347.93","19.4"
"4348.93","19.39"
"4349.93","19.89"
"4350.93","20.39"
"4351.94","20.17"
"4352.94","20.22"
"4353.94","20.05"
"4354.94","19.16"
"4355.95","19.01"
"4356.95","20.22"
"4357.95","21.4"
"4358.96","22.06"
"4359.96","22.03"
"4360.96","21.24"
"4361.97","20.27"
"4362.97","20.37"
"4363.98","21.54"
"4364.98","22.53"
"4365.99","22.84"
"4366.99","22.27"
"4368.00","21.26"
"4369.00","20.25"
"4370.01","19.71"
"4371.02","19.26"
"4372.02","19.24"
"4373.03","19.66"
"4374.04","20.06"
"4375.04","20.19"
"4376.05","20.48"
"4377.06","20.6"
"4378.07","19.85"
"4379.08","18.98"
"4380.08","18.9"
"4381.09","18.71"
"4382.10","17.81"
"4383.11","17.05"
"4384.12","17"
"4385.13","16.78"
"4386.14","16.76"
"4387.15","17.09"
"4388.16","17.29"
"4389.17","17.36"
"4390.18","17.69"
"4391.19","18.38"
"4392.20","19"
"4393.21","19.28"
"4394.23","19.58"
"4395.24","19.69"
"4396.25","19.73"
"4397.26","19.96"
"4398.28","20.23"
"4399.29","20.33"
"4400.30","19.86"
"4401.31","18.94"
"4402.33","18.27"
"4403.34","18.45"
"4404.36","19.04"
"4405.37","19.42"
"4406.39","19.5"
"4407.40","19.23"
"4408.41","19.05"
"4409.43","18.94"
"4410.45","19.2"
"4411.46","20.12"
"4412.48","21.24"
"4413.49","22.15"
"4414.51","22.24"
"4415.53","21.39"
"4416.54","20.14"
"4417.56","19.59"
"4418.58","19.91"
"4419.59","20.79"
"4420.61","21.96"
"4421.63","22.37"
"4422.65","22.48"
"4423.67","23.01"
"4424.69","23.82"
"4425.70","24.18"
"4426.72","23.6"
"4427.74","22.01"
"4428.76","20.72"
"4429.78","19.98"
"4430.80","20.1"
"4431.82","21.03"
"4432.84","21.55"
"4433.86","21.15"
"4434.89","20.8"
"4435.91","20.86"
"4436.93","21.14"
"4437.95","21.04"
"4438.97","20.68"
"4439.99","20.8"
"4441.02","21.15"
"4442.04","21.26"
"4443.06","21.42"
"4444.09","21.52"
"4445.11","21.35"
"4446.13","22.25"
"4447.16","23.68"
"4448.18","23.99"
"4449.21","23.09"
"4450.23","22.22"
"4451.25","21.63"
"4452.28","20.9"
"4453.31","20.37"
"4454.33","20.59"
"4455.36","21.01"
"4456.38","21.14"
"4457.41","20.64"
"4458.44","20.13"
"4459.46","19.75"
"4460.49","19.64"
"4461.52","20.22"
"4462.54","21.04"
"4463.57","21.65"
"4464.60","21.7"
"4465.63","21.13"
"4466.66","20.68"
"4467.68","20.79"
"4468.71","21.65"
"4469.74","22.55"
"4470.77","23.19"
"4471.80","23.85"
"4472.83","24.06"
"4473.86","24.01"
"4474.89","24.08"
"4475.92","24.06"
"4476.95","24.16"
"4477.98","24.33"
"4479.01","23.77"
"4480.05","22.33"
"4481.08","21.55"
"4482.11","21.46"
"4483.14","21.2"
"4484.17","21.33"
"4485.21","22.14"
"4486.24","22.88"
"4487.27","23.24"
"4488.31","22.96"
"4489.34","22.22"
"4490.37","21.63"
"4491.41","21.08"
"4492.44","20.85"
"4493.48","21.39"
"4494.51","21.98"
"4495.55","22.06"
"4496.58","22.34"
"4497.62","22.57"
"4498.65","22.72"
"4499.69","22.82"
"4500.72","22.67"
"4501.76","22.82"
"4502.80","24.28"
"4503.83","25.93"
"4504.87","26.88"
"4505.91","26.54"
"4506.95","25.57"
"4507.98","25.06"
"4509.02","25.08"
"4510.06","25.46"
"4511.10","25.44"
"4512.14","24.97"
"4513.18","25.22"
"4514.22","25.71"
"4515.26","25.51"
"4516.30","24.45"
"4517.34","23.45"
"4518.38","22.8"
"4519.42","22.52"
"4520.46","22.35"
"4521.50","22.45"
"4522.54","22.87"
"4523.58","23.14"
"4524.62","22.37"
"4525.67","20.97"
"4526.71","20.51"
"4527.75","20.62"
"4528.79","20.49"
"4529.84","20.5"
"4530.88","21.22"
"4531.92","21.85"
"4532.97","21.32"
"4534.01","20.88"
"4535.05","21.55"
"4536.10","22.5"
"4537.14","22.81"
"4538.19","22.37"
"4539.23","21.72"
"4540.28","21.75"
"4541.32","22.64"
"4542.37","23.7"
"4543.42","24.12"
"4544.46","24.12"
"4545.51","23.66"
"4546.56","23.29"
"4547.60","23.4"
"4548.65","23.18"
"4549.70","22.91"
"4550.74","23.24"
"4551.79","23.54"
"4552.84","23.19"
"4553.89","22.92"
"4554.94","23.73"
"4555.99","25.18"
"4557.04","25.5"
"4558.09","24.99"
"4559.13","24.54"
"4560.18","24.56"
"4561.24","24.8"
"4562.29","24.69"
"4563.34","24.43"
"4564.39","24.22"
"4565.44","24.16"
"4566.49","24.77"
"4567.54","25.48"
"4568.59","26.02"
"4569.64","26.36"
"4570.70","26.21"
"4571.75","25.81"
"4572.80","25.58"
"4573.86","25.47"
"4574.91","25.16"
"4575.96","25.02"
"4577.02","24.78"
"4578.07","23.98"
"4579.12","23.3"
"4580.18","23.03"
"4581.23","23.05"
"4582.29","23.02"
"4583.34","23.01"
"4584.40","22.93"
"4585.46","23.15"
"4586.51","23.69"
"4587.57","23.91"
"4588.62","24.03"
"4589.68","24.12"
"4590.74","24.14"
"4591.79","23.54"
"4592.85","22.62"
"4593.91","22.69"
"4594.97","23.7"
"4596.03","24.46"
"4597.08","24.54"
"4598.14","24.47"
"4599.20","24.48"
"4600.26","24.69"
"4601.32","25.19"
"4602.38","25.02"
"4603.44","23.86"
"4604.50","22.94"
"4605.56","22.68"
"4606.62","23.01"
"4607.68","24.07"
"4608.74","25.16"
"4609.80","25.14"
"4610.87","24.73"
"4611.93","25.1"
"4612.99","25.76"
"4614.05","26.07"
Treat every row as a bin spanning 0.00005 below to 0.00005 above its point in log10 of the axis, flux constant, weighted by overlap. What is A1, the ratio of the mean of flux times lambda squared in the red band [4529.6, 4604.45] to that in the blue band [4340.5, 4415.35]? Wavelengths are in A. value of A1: 1.3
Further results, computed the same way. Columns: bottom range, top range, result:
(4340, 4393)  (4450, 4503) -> 1.20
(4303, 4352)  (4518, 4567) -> 1.44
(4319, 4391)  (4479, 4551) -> 1.28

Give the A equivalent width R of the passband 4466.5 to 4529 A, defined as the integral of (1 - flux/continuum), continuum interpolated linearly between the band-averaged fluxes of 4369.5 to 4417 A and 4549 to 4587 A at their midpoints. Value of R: -2.3 A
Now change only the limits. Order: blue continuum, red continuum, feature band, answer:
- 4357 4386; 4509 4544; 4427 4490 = -0.6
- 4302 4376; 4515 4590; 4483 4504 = -0.3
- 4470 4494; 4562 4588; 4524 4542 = 1.6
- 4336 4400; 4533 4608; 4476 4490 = -0.5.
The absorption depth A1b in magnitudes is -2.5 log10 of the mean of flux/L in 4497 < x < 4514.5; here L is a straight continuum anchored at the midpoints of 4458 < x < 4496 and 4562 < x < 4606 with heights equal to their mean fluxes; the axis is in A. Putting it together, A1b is -0.091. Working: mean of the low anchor 22.1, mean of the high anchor 24.2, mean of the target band 24.7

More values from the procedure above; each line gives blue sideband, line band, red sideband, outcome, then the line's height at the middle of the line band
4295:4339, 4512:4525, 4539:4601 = -0.05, 22.6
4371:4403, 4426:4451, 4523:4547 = -0.08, 20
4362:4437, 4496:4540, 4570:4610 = -0.03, 22.6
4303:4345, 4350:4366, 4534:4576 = -0.14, 18.3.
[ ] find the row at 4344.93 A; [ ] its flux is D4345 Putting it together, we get 17.45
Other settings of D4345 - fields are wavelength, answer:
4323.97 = 18.05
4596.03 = 24.46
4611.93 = 25.1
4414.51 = 22.24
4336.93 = 18.49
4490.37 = 21.63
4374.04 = 20.06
